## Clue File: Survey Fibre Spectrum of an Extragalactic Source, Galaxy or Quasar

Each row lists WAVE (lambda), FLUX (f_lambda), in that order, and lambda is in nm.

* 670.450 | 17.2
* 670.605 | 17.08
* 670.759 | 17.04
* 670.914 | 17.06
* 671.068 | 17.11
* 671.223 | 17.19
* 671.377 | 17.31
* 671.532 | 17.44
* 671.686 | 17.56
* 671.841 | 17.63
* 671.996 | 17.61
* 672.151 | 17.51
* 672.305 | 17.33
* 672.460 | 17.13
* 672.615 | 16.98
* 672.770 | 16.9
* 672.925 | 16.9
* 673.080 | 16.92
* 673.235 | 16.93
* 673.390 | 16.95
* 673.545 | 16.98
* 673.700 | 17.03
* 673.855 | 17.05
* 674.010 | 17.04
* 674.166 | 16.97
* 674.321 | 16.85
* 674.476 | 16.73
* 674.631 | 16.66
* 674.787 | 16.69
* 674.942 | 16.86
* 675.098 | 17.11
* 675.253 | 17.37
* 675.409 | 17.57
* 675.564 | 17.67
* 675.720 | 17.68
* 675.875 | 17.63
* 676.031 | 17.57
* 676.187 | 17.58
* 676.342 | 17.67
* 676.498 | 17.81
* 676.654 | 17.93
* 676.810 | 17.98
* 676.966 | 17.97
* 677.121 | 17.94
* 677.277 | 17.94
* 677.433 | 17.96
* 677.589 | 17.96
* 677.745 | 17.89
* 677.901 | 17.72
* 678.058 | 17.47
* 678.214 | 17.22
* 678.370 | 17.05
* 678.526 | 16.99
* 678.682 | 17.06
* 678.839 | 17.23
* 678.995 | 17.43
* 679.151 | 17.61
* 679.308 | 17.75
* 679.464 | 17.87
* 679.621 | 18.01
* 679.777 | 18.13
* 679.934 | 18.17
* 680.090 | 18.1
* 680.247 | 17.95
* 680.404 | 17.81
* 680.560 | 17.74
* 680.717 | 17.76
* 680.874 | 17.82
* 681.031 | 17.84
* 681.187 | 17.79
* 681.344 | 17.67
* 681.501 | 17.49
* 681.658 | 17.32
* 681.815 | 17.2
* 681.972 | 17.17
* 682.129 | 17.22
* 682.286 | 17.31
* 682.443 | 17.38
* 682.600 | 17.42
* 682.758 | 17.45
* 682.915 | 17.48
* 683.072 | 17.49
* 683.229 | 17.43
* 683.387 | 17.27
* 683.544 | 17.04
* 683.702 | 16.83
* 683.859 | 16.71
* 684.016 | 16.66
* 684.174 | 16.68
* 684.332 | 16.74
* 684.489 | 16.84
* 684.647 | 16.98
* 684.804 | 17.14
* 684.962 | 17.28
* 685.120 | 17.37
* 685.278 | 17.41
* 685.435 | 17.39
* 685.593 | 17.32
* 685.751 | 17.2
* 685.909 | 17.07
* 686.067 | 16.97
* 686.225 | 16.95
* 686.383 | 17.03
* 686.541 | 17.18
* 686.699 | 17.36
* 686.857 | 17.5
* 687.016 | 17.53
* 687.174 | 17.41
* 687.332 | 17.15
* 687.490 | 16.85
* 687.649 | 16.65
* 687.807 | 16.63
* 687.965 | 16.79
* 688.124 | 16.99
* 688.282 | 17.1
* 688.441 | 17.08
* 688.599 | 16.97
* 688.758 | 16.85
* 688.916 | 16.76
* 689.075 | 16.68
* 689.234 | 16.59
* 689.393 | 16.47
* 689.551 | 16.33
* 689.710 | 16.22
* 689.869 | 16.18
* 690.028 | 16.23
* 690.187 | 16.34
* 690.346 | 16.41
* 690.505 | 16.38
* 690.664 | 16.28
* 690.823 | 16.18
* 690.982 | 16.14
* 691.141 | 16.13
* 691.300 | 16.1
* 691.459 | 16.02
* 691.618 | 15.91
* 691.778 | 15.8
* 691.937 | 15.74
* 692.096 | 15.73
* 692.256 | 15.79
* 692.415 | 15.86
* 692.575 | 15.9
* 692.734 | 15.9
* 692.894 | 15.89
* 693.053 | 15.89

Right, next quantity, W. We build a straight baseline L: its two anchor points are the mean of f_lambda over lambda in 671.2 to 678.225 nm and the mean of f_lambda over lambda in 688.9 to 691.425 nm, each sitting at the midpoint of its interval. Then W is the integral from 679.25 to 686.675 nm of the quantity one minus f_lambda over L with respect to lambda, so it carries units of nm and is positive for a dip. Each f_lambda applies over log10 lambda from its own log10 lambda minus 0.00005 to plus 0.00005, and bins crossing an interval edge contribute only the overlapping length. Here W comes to -0.25 nm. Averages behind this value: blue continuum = 17.4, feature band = 17.4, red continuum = 16.3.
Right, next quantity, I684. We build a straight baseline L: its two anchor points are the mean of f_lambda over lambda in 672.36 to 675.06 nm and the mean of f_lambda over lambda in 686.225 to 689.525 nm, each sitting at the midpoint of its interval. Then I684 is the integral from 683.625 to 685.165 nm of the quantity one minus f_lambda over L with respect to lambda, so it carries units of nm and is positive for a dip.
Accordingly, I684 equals 0.00 nm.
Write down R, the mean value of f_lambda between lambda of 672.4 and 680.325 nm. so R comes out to 17.4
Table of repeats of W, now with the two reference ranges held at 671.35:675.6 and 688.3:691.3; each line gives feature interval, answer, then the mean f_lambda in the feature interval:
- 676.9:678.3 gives -0.07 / 17.8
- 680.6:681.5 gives -0.05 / 17.7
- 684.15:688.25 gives -0.12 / 17.1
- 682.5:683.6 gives -0.04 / 17.4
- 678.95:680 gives -0.06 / 17.9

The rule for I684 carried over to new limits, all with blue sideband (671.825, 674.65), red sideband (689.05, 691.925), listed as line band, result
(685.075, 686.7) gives -0.07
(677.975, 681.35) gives -0.18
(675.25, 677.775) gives -0.13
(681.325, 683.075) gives -0.08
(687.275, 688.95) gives -0.06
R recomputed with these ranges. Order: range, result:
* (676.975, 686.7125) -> 17.4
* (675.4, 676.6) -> 17.7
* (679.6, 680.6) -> 18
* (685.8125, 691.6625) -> 16.7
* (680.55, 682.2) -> 17.5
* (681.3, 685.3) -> 17.2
